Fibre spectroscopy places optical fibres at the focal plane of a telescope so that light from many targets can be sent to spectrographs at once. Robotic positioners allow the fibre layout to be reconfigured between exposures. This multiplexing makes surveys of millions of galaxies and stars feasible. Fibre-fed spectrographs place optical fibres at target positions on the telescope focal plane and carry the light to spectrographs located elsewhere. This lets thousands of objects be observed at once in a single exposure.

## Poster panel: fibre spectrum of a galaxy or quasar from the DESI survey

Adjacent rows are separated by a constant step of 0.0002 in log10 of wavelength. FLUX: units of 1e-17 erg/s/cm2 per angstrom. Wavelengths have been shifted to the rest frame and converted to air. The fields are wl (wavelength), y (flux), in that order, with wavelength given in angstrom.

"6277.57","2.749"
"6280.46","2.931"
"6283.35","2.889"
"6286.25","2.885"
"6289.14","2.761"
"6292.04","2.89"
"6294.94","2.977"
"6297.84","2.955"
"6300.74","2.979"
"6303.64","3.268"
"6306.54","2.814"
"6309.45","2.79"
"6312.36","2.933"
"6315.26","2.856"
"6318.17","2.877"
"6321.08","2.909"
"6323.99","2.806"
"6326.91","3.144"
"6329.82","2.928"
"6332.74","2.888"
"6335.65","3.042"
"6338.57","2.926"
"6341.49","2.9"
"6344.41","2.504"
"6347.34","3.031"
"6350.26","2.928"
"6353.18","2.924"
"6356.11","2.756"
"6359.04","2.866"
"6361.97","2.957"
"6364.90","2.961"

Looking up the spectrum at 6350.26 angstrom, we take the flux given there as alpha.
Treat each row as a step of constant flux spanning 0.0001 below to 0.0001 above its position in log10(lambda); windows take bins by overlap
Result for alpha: 2.928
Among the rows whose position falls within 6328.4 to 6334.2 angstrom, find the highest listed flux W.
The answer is 2.928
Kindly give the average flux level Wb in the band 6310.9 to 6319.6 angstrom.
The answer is 2.89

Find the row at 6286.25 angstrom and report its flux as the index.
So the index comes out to 2.885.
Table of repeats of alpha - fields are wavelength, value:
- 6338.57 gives 2.926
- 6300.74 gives 2.979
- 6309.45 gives 2.79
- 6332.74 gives 2.888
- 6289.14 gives 2.761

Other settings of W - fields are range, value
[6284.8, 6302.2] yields 2.979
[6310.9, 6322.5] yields 2.933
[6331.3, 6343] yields 3.042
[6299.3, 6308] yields 3.268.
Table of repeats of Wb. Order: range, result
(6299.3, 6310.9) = 2.96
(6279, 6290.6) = 2.87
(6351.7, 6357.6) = 2.84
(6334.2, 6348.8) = 2.88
